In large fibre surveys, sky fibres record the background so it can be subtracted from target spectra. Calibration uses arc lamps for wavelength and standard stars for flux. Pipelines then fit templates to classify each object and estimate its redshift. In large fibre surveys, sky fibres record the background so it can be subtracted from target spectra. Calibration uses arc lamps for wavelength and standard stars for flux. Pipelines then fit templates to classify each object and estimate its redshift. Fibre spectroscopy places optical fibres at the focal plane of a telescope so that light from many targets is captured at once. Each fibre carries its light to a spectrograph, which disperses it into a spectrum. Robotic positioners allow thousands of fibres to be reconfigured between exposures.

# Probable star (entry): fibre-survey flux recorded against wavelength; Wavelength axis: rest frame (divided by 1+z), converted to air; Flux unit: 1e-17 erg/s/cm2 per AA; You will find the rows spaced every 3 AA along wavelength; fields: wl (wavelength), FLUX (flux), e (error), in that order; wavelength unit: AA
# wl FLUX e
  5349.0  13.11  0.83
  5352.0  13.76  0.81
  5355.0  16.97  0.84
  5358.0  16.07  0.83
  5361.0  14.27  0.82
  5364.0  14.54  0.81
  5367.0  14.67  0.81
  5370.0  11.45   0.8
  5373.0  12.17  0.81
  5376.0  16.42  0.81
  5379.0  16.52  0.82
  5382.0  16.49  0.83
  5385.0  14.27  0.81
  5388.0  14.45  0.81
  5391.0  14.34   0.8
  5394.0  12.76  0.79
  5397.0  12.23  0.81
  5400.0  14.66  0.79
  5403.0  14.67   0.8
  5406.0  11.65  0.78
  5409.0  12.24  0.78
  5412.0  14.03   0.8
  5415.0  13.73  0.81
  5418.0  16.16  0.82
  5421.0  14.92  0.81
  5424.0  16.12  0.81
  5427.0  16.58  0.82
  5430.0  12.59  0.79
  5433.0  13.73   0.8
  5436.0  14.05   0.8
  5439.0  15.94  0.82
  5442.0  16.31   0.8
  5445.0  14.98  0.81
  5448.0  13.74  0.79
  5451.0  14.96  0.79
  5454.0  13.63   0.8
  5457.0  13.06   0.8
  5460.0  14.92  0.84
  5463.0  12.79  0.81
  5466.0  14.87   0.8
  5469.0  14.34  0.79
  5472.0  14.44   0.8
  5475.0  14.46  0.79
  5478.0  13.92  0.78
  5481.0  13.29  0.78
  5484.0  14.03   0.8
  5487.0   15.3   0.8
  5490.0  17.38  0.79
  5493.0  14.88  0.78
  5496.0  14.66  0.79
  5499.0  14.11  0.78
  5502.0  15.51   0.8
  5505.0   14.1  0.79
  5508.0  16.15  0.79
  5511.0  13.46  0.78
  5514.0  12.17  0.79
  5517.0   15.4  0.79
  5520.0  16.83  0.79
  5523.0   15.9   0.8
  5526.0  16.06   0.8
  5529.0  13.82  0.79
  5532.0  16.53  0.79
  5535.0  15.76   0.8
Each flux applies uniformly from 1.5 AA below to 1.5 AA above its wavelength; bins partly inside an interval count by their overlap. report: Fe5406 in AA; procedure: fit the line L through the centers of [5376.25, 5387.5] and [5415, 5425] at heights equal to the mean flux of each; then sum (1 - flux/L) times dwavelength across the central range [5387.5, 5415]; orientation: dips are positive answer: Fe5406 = 3.78 AA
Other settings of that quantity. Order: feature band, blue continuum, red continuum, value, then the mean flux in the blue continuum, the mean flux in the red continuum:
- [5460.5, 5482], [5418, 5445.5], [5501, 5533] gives 1.4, 15.1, 15.1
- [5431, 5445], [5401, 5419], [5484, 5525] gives -0.8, 13.7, 15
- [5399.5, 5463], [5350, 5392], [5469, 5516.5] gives 1.1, 14.7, 14.5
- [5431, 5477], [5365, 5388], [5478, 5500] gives 1.0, 14.6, 14.8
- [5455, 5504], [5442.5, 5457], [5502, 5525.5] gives 0.5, 14.3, 15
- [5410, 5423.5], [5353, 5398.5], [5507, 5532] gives -0.1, 14.5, 15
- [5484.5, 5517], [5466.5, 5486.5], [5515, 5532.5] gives 0.3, 14.2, 15.6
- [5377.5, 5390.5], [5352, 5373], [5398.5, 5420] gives -1.1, 14.4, 13.9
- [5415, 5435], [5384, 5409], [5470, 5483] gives -1.7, 13.5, 14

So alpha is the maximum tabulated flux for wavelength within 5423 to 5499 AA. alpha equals 17.38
